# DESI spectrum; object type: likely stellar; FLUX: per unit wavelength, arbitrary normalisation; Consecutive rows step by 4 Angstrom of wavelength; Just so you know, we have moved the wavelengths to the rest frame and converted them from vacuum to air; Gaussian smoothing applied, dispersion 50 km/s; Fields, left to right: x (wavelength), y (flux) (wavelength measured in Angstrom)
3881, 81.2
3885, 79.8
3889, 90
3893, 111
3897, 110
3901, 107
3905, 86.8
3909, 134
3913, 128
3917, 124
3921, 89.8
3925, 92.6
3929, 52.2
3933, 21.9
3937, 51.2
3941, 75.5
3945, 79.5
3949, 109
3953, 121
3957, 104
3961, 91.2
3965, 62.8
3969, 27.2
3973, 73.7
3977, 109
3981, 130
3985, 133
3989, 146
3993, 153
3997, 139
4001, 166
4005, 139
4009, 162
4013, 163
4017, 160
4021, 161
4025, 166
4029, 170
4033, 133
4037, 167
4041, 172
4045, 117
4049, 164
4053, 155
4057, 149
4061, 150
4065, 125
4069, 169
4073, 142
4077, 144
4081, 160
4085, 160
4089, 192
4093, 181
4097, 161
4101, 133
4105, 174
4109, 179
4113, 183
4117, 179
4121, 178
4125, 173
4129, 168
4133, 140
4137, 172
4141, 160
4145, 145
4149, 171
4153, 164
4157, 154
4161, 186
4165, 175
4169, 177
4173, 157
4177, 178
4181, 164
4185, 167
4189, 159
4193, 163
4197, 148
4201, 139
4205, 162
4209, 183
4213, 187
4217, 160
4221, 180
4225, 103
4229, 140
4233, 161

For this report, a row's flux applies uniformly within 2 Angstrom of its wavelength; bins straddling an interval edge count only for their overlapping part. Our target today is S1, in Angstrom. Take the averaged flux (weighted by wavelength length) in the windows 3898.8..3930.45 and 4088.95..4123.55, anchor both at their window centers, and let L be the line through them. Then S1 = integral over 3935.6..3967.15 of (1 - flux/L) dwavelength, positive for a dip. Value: 7.9 Angstrom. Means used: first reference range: 103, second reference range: 172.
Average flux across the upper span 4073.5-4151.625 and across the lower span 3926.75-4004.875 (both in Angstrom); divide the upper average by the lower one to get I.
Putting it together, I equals 1.7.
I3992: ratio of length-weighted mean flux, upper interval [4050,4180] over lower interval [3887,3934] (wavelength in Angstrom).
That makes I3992 1.68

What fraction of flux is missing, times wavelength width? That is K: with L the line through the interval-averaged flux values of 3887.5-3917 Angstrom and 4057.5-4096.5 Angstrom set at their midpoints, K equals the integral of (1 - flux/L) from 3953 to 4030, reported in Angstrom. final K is 4.3 Angstrom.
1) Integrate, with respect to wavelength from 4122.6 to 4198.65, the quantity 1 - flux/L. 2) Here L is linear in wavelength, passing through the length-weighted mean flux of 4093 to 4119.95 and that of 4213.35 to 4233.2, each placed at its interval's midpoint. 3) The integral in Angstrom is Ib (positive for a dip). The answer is -1.7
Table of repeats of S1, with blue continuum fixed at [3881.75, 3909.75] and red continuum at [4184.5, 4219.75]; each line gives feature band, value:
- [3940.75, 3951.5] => 1.9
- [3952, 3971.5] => 5.9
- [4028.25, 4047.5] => -3.2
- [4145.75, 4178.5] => -3.0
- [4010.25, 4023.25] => -3.8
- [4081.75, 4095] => -3.4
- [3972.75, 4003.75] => -3.9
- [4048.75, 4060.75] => -1.9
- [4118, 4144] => -2.9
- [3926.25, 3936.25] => 6.0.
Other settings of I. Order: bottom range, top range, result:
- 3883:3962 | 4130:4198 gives 1.76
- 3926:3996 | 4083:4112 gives 1.85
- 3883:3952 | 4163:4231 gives 1.77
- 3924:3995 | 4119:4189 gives 1.83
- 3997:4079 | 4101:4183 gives 1.10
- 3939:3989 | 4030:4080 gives 1.57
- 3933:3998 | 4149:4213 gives 1.71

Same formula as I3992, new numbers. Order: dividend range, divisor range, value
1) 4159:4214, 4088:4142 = 0.99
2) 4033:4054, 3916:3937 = 2.14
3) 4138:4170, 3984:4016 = 1.10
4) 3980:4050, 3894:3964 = 1.65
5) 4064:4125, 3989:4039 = 1.06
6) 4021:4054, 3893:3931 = 1.51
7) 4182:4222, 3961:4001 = 1.49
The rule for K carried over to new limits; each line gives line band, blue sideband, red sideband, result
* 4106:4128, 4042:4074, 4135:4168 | -2.6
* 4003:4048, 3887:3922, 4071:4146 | -4.3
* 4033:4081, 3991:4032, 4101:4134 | 3.8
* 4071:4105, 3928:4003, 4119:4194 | -4.5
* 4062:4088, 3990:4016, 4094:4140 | 1.7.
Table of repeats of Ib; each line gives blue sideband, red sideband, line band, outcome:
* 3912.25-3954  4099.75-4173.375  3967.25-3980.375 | 3.1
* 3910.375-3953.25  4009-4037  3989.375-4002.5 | -1.3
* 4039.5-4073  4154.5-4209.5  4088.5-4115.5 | -2.8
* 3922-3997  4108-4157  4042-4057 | -1.9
